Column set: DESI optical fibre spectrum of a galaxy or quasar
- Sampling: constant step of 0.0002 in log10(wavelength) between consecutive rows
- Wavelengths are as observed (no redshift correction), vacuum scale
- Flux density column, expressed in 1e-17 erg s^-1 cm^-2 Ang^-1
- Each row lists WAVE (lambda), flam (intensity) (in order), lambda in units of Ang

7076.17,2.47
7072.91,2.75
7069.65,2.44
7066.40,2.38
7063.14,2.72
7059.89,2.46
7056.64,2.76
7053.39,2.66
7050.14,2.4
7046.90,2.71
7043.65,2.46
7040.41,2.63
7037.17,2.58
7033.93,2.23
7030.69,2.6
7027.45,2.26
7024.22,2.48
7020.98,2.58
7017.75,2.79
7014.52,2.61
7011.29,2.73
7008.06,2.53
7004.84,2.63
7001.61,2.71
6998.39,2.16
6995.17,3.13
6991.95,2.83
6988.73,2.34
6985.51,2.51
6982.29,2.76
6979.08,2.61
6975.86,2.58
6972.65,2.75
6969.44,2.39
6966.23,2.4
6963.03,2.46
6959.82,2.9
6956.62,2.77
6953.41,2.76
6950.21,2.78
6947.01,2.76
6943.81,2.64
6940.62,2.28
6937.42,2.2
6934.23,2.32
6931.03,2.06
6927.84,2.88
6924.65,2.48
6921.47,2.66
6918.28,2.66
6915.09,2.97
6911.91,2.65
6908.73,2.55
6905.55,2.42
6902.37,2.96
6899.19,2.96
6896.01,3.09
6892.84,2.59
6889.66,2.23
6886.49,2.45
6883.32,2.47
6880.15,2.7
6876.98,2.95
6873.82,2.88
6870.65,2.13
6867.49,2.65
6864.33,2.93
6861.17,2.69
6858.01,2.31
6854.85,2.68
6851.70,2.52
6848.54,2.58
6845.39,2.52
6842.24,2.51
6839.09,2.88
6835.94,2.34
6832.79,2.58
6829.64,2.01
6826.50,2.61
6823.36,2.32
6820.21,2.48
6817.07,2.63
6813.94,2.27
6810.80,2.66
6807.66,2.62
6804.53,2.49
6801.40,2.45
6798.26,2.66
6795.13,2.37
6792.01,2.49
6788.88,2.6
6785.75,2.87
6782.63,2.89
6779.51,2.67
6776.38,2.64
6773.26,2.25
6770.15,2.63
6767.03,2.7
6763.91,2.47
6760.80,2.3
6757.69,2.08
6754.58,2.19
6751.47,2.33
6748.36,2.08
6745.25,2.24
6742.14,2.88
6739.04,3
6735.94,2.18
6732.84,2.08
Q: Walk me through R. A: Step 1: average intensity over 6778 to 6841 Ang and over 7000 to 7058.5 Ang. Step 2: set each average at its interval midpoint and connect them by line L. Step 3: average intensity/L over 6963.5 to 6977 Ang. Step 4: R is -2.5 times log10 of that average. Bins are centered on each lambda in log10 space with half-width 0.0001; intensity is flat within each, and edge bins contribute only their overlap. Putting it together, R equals 0.02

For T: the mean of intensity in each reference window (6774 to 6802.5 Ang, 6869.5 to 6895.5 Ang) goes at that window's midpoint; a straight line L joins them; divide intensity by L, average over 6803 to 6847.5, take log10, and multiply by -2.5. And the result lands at 0.05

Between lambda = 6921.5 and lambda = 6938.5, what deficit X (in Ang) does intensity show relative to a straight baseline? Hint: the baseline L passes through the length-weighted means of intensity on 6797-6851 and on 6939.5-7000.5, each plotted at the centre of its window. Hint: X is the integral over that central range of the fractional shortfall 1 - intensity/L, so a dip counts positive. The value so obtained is 1.1 Ang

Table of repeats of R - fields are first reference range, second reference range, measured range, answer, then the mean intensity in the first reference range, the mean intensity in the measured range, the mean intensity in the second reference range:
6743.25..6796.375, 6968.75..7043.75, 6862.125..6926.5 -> -0.060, 2.46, 2.67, 2.58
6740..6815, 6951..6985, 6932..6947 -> 0.099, 2.5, 2.39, 2.64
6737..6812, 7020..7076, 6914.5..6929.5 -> -0.076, 2.52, 2.71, 2.53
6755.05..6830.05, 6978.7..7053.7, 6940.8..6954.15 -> -0.053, 2.51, 2.69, 2.58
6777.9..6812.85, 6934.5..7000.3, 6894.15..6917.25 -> -0.078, 2.61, 2.79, 2.6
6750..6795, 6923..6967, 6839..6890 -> -0.027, 2.5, 2.59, 2.55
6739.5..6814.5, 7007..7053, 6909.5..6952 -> -0.016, 2.5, 2.57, 2.55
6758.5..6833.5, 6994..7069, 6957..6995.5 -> -0.029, 2.52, 2.63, 2.57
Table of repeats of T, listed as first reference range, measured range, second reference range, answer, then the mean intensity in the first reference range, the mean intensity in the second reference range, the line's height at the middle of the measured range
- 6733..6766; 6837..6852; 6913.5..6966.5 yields -0.05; 2.37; 2.59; 2.48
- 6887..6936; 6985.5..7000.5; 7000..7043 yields -0.01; 2.63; 2.56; 2.58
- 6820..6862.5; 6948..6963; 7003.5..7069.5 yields -0.09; 2.5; 2.56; 2.53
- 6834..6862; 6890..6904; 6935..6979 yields -0.11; 2.56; 2.59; 2.57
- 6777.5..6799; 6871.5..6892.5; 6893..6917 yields 0.07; 2.65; 2.79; 2.76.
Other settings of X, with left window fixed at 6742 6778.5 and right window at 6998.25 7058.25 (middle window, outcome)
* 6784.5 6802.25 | -1.2 Ang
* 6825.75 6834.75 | 0.2 Ang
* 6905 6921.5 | -1.2 Ang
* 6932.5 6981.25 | -1.1 Ang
